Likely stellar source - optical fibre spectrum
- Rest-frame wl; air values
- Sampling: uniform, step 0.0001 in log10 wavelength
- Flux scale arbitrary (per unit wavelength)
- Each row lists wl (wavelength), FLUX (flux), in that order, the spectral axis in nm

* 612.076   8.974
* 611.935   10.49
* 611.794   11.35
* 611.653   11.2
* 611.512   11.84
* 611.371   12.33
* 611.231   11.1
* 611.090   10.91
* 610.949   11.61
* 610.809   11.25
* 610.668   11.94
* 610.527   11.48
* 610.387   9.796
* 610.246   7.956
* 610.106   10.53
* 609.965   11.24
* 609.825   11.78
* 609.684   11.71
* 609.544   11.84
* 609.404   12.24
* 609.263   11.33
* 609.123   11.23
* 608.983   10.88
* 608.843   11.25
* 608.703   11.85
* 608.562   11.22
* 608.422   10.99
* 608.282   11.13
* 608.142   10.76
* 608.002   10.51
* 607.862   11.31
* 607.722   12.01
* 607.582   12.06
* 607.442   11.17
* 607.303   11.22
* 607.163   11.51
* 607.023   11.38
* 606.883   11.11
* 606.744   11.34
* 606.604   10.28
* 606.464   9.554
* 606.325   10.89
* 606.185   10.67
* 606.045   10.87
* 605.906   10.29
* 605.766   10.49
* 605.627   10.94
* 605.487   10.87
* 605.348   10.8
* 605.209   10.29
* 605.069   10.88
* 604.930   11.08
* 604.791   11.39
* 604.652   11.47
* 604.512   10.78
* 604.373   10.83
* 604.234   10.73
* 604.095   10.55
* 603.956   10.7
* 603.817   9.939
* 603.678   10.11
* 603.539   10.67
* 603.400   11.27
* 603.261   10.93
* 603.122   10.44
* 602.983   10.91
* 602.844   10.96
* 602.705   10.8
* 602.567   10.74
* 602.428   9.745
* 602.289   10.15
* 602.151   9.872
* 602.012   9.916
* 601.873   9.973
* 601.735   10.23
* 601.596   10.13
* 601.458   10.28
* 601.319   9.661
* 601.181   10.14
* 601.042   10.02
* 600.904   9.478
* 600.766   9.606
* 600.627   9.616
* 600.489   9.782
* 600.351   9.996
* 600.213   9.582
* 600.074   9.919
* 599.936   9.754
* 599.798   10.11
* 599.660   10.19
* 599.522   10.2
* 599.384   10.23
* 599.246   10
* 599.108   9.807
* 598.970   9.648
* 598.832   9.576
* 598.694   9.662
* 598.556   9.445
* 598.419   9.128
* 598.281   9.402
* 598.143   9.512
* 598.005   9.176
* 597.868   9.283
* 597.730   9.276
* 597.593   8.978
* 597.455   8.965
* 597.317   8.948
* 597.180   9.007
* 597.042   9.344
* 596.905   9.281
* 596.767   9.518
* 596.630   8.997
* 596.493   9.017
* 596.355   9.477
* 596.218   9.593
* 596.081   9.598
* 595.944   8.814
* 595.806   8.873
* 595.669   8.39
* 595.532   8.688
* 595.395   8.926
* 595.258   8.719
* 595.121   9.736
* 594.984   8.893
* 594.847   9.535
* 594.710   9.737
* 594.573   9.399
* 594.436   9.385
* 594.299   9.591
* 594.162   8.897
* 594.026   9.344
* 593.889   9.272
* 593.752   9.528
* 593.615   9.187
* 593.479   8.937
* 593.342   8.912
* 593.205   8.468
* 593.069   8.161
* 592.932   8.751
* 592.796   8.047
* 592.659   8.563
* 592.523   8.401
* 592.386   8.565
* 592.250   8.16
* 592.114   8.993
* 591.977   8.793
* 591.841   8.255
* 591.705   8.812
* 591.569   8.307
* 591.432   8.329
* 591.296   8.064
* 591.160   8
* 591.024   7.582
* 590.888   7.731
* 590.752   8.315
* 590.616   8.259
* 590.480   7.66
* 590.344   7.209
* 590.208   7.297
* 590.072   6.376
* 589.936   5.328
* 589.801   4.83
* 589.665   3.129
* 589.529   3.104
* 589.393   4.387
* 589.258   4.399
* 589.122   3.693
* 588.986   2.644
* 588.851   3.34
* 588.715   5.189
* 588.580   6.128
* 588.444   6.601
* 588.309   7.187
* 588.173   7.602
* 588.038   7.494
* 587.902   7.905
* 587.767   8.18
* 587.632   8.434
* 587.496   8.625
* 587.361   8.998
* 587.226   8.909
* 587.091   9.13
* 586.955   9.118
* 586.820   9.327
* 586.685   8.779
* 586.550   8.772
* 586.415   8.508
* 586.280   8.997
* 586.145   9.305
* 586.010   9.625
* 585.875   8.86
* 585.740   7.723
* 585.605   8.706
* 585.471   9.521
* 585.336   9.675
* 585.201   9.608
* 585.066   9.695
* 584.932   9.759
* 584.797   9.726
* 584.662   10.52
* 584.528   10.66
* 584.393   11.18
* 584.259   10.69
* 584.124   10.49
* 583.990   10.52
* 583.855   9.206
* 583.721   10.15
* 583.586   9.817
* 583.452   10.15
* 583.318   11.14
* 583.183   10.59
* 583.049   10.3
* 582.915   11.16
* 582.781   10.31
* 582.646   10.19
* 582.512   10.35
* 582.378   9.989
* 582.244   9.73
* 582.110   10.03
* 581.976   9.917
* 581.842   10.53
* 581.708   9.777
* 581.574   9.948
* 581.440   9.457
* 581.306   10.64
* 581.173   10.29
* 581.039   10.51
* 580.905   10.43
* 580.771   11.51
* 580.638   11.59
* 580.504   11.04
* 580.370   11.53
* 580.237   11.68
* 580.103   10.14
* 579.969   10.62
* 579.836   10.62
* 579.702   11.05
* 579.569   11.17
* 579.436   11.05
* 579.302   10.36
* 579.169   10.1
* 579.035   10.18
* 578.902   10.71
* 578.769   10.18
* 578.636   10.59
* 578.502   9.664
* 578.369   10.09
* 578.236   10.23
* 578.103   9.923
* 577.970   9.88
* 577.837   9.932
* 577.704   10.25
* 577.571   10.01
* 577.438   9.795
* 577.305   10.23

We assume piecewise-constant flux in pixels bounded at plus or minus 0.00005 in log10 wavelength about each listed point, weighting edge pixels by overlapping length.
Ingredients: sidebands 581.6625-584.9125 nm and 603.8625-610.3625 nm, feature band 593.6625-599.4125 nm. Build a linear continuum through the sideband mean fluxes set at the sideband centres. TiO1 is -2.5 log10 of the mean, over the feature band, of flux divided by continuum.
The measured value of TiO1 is 0.15 mag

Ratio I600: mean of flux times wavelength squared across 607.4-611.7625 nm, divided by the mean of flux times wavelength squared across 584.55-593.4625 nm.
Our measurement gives 1.54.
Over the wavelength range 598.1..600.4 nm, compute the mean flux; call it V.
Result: 9.77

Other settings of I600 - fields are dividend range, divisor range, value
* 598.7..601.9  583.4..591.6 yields 1.30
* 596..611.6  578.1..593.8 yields 1.25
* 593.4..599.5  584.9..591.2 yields 1.29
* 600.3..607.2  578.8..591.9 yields 1.26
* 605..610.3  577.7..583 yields 1.16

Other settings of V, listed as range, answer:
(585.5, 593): 7.49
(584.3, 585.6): 9.99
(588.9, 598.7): 8.25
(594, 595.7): 9.19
